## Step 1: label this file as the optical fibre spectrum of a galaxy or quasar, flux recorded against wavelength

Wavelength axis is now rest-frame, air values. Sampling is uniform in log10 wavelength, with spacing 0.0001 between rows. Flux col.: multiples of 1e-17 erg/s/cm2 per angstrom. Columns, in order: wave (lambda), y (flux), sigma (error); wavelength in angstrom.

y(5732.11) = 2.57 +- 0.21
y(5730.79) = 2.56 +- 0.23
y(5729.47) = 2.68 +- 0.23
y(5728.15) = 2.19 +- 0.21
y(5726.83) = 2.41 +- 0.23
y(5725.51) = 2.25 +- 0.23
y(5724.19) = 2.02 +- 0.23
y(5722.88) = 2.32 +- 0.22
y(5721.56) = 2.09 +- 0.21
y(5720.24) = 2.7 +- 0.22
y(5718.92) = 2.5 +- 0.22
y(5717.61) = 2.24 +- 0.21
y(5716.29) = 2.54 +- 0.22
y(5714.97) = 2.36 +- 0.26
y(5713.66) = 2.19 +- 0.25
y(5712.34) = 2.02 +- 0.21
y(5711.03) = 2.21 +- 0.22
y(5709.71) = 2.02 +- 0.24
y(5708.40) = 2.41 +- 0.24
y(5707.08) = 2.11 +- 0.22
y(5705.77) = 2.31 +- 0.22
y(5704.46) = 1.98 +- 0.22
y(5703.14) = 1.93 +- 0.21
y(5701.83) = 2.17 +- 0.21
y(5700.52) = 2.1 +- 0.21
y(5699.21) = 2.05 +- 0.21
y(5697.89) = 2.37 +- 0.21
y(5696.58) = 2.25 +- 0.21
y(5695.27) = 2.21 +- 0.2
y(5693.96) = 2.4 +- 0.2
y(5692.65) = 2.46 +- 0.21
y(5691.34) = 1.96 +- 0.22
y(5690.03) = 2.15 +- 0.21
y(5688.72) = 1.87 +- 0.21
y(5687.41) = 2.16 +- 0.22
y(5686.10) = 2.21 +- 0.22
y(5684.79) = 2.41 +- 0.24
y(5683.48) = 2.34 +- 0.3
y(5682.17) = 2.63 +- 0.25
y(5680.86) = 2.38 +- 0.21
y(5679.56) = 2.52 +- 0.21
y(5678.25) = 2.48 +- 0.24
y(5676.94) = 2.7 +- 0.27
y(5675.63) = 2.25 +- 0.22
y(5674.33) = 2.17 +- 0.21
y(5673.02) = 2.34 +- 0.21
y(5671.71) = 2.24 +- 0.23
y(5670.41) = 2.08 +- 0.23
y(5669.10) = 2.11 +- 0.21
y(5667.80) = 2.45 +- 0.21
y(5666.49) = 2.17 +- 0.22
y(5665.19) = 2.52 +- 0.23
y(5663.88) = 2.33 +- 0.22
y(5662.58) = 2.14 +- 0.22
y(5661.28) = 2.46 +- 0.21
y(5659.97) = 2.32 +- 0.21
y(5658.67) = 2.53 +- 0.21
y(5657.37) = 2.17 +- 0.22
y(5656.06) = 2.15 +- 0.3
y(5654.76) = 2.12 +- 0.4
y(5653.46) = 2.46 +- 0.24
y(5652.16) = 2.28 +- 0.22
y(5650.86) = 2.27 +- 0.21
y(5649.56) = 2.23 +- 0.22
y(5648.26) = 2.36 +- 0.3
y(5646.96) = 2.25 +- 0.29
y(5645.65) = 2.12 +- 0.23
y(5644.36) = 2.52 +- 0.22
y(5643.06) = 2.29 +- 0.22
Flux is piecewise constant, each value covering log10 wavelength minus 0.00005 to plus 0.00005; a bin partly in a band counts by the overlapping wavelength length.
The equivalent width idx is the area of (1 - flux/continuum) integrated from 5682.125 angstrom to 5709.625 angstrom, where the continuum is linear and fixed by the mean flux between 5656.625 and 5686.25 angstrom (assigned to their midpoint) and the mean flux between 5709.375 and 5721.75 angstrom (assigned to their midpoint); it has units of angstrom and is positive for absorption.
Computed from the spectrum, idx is 1.4 angstrom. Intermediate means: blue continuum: 2.35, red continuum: 2.3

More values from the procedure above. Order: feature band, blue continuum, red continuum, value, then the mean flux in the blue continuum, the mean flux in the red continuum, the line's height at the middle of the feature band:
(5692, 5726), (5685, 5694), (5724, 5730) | 0.1 angstrom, 2.17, 2.32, 2.25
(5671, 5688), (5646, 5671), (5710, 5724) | -0.6 angstrom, 2.28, 2.3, 2.29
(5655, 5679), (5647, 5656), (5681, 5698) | -0.4 angstrom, 2.28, 2.26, 2.27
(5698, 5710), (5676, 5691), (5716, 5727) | 1.0 angstrom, 2.34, 2.33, 2.33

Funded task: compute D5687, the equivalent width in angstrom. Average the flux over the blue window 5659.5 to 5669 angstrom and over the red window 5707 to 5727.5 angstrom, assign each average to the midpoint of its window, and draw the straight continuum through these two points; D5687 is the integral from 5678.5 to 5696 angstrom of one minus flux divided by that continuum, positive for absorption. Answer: 0.1 angstrom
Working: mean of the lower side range 2.33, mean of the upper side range 2.28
